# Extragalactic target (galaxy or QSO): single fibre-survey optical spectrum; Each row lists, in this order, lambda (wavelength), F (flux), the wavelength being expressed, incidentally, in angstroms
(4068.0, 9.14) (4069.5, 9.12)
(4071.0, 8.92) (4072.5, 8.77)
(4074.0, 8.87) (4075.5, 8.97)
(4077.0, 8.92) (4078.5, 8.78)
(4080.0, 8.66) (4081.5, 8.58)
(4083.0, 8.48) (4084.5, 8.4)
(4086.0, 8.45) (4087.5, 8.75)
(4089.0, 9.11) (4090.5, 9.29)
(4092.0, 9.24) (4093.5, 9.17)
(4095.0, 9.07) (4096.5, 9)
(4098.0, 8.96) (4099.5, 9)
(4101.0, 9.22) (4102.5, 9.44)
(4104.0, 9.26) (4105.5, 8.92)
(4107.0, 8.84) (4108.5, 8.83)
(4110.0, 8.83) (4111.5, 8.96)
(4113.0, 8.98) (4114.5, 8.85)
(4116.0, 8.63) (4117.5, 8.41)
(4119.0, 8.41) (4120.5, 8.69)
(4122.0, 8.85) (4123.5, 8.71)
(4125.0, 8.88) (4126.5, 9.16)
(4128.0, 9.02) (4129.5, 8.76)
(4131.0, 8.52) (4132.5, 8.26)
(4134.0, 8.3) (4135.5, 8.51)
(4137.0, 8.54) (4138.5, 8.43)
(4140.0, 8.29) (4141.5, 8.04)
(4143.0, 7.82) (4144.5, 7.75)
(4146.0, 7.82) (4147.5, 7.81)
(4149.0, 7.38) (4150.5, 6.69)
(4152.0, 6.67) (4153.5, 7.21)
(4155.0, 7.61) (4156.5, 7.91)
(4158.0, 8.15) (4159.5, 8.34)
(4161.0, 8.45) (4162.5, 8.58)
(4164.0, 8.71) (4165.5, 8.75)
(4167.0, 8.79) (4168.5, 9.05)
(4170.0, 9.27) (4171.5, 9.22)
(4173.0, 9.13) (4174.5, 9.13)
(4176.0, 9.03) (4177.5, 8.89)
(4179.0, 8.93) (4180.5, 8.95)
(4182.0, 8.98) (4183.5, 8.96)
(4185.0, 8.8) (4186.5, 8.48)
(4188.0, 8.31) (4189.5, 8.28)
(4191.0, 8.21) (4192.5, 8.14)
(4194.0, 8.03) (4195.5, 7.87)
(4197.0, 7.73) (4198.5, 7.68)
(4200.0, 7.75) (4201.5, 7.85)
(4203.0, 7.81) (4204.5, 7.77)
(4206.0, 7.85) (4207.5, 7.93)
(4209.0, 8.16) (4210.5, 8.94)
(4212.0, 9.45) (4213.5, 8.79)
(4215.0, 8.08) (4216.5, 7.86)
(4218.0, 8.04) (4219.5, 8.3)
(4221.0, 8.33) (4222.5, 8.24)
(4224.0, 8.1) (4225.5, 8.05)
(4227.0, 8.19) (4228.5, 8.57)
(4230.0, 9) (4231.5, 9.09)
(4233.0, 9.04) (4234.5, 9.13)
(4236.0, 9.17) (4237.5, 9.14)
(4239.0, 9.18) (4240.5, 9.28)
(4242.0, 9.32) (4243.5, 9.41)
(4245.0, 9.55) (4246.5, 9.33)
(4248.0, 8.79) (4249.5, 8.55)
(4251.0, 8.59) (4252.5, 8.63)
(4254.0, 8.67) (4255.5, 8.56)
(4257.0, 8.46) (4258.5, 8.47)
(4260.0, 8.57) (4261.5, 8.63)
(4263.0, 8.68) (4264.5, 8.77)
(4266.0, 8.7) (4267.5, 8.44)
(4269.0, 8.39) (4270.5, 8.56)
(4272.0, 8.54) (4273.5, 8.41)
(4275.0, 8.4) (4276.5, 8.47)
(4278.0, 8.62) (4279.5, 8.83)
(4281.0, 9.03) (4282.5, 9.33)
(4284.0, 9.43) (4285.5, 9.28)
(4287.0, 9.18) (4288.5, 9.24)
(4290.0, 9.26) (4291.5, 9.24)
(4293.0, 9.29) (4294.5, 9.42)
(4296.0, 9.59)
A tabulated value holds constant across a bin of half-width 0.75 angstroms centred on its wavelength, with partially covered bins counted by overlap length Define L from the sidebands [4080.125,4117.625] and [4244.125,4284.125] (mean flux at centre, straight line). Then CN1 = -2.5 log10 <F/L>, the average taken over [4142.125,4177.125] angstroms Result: 0.08 mag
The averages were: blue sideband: 8.91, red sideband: 8.71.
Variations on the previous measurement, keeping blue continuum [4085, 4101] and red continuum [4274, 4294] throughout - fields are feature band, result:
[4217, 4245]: 0.03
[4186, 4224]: 0.11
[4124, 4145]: 0.07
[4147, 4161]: 0.19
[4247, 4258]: 0.05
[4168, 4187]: 0.00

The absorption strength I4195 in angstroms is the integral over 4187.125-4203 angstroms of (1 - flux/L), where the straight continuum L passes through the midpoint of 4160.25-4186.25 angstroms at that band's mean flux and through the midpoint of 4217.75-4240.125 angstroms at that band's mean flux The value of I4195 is 1.5 angstroms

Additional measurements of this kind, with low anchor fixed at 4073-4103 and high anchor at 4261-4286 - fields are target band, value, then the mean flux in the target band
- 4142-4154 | 2.0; 7.41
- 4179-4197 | 0.8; 8.45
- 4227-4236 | -0.1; 8.92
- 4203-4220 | 1.0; 8.27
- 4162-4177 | -0.2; 8.97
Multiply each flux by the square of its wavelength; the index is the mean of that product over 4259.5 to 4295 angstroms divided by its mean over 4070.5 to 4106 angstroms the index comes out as 1.09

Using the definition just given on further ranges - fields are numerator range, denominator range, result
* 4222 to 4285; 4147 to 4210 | 1.10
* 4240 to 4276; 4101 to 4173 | 1.09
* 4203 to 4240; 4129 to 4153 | 1.11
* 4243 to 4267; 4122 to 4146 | 1.10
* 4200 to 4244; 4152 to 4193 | 1.02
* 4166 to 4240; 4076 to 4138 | 1.01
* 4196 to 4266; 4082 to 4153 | 1.05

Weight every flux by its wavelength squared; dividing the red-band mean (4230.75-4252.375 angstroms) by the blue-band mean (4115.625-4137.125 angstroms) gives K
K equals 1.1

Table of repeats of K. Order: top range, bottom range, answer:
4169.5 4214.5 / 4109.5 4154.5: 1.05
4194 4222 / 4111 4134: 0.97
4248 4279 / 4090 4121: 1.03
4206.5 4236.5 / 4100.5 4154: 1.06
